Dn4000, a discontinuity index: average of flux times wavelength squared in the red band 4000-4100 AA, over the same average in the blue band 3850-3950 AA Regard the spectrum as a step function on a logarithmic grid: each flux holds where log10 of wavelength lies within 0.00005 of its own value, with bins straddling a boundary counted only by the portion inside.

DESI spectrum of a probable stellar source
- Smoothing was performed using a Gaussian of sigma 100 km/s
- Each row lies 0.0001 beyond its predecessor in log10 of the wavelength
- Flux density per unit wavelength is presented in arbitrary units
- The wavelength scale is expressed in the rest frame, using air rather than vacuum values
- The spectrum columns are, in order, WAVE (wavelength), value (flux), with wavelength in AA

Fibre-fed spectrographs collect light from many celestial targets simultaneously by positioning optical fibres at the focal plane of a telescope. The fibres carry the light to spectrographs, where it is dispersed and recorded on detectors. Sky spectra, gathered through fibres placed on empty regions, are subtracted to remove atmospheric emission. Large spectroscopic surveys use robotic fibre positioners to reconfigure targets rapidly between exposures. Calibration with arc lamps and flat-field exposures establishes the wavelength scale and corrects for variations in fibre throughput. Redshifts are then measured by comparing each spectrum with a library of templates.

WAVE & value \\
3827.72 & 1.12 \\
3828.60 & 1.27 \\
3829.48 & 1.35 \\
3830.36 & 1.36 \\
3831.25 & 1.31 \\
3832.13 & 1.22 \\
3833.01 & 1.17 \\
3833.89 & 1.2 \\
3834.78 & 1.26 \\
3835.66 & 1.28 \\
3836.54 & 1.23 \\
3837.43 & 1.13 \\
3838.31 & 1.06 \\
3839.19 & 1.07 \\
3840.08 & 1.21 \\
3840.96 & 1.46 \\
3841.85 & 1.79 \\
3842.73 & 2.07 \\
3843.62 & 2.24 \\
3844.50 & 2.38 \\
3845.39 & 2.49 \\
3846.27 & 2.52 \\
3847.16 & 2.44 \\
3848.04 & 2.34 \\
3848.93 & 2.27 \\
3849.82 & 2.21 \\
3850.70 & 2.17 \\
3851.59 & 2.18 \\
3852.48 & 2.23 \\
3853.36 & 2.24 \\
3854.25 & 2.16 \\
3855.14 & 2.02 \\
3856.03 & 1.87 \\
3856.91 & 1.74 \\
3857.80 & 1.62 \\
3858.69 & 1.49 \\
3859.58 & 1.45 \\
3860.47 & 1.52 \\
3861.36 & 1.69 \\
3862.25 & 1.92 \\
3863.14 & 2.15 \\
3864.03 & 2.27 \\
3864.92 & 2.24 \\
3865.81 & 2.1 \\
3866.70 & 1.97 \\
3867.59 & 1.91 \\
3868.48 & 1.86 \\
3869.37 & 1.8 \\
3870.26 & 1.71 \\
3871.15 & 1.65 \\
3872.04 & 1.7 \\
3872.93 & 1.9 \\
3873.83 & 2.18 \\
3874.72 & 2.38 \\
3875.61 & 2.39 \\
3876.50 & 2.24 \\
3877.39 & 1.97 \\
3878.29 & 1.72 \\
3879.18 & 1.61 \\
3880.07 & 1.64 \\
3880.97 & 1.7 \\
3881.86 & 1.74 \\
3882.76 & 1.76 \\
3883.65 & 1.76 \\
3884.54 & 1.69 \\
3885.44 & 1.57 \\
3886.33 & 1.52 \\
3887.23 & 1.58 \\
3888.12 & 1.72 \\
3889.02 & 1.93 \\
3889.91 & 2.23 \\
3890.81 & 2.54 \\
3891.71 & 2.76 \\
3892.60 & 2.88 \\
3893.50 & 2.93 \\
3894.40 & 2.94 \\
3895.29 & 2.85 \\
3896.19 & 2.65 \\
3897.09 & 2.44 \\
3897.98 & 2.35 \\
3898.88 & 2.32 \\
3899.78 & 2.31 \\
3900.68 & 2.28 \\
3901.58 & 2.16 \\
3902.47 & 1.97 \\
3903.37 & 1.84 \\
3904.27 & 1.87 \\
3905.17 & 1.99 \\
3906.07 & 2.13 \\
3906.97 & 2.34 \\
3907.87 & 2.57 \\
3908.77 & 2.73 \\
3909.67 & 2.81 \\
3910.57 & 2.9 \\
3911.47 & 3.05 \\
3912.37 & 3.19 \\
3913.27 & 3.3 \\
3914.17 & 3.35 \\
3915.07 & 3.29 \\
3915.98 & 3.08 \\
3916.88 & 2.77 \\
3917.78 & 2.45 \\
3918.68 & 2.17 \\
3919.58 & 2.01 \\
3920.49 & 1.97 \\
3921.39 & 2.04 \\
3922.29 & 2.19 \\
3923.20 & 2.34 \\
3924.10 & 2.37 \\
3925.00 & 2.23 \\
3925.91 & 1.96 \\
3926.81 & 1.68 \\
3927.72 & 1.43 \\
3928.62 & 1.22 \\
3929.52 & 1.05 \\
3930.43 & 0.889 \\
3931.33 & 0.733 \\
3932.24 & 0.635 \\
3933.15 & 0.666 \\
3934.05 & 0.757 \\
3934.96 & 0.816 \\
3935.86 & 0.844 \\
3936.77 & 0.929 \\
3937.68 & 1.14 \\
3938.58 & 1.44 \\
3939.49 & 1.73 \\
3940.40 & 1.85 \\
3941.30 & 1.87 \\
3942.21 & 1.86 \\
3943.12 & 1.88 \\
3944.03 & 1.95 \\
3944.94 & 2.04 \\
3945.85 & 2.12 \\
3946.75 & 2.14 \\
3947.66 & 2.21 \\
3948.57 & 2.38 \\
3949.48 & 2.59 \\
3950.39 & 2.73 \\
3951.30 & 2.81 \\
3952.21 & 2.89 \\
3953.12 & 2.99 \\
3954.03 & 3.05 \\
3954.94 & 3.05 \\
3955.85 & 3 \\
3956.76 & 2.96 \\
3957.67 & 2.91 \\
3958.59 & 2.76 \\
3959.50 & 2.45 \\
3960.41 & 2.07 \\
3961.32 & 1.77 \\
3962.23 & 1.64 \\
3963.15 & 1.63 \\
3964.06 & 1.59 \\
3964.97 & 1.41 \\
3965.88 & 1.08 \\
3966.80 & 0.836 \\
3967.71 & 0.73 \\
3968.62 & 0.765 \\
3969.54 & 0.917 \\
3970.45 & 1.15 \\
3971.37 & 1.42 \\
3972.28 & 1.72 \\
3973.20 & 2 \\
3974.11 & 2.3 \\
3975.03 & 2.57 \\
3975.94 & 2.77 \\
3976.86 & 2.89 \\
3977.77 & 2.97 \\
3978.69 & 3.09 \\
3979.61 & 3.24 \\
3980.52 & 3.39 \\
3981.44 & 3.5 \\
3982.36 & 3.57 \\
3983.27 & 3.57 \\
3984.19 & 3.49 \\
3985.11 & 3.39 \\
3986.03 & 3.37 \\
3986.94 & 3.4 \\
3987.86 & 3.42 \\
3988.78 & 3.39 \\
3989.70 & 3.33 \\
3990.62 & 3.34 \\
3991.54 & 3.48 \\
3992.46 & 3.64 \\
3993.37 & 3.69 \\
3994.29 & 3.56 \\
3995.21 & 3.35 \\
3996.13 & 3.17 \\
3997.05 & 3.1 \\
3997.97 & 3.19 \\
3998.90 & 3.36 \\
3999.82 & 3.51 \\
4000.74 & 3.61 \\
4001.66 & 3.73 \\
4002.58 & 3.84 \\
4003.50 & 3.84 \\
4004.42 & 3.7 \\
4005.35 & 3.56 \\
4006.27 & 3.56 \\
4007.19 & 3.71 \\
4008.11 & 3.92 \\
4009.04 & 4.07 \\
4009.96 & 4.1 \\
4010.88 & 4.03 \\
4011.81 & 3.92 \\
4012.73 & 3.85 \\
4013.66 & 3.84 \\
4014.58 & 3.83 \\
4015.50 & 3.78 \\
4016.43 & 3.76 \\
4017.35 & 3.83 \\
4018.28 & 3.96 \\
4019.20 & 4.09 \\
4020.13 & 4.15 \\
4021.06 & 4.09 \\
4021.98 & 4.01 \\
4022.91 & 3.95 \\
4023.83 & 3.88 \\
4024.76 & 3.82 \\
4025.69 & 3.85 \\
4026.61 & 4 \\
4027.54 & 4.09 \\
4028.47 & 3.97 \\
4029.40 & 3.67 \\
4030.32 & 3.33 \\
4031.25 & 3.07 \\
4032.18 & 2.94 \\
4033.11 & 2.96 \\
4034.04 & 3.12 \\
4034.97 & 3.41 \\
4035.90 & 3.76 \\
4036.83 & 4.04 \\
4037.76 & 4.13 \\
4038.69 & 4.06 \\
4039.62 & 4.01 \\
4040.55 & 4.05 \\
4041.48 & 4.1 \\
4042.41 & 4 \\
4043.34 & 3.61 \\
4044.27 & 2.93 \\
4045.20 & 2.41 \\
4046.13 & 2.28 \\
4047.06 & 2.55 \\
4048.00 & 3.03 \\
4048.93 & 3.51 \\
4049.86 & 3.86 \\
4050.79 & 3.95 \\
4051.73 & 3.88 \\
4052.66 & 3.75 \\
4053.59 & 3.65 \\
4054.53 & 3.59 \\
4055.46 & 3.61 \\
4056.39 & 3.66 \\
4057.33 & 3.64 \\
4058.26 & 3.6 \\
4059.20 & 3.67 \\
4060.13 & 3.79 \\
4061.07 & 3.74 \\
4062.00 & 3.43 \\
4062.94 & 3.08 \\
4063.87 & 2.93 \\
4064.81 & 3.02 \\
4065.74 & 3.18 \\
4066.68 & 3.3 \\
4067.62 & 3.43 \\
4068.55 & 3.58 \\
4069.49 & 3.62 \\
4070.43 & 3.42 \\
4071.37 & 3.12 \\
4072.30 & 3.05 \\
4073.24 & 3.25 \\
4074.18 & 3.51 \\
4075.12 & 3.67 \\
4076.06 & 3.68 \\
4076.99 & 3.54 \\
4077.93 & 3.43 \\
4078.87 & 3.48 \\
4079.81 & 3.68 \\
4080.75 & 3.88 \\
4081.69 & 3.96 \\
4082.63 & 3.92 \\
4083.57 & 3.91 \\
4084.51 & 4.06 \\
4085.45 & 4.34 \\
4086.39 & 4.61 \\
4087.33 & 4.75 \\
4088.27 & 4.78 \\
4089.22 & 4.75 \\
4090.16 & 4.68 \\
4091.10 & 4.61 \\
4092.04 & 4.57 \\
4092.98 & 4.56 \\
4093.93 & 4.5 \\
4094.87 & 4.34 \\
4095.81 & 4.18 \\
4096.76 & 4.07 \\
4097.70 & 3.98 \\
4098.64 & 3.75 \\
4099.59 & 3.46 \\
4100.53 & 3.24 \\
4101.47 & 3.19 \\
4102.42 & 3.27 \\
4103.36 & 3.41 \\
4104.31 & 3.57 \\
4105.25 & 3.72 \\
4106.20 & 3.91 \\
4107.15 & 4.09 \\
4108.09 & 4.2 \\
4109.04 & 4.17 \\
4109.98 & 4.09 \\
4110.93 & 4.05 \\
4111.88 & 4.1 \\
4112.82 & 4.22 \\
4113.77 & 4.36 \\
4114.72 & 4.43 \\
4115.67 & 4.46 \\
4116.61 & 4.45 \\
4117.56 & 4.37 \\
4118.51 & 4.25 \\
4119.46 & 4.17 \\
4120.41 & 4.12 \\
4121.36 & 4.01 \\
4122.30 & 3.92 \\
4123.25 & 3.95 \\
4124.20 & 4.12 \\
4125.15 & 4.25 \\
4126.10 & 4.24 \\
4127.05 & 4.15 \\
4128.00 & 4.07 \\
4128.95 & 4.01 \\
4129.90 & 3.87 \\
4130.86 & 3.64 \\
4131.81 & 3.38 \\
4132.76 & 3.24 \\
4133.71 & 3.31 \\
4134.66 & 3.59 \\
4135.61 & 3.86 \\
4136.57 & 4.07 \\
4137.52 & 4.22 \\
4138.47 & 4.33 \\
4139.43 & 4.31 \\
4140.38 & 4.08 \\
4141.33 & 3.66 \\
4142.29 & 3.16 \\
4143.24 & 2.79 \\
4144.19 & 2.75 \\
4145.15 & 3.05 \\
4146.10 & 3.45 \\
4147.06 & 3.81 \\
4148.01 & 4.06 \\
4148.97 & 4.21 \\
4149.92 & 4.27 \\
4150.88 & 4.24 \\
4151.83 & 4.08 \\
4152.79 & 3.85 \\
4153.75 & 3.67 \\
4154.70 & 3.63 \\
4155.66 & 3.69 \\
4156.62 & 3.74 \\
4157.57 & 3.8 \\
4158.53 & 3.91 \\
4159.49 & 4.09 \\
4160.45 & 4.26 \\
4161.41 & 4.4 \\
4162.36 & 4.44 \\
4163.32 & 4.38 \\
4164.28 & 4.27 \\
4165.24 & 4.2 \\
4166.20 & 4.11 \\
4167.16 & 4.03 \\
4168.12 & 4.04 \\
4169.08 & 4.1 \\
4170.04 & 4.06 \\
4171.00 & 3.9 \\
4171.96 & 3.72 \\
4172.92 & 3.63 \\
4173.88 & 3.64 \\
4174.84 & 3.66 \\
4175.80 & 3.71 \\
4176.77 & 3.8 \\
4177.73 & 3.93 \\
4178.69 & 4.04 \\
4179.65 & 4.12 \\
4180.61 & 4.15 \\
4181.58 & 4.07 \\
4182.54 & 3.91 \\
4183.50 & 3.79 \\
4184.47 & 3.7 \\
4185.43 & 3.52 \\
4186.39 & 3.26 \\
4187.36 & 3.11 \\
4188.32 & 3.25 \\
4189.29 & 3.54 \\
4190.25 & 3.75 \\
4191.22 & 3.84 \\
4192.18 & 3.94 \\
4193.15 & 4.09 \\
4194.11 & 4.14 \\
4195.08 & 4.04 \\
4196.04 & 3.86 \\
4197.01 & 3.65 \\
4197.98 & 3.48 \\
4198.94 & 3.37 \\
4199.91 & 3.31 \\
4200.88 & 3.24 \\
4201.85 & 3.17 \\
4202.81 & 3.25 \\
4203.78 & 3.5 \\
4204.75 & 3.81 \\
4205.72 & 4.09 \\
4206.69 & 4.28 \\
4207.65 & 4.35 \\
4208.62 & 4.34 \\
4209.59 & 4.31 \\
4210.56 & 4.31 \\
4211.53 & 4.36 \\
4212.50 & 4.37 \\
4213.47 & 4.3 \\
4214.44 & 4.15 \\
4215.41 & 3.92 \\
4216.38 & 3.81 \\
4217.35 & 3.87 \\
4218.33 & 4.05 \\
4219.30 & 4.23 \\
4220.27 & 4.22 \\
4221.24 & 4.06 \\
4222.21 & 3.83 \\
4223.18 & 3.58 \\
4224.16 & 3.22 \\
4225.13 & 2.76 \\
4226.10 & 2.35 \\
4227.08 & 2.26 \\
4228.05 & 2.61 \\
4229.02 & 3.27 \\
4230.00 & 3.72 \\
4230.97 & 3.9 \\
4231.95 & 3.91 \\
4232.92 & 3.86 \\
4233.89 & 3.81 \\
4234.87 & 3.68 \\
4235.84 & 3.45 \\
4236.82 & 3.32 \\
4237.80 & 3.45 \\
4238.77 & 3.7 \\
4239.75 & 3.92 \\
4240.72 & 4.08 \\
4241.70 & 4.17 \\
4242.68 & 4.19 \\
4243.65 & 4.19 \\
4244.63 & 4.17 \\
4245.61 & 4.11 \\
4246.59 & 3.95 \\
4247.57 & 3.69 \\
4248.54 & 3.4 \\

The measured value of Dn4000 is 2.0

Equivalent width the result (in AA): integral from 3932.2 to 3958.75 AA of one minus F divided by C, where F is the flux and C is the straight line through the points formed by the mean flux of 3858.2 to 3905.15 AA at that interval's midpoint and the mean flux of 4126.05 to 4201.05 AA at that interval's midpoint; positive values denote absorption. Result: 4.39 AA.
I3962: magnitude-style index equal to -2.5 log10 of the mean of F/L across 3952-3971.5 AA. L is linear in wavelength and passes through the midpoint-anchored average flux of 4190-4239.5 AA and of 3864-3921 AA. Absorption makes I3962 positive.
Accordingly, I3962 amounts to 0.29 mag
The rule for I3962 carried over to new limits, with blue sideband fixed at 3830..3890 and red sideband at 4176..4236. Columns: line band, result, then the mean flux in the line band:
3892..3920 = -0.238 mag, 2.58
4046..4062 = -0.217 mag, 3.54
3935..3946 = 0.383 mag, 1.59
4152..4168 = -0.157 mag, 4.03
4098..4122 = -0.229 mag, 3.96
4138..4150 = -0.084 mag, 3.67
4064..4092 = -0.245 mag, 3.8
